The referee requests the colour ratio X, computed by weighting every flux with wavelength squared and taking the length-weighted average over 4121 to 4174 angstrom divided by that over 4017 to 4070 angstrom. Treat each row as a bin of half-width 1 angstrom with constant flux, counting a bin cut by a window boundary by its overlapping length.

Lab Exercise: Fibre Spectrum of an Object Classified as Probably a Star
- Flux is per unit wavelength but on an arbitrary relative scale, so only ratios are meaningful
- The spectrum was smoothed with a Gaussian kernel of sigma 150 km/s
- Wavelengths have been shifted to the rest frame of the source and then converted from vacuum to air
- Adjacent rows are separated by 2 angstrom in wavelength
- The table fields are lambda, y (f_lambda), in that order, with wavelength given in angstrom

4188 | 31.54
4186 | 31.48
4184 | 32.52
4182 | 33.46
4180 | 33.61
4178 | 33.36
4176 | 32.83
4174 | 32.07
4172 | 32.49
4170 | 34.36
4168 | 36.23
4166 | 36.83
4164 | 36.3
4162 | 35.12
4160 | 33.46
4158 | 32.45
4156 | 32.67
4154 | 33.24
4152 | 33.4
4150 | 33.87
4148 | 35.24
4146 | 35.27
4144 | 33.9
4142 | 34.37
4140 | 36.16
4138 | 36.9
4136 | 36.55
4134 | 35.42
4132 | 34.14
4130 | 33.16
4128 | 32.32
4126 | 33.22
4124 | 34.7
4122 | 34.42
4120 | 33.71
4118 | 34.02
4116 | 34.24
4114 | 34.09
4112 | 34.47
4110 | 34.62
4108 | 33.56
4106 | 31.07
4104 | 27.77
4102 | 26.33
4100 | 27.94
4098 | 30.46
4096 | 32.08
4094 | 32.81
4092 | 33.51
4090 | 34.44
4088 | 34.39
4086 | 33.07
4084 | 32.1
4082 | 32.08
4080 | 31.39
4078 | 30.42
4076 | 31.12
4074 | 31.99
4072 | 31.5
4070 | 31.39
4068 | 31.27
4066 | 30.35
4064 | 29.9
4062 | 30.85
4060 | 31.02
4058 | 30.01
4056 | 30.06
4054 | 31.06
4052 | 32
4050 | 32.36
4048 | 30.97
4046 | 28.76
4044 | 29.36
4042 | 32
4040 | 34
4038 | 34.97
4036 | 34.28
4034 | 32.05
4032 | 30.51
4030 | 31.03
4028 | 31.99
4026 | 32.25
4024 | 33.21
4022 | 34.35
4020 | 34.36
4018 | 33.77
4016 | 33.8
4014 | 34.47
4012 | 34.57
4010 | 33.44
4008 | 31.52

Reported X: 1.14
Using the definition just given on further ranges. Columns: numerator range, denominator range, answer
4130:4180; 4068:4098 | 1.11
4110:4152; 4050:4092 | 1.12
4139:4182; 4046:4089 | 1.14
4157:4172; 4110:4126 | 1.04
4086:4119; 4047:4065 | 1.07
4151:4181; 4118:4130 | 1.03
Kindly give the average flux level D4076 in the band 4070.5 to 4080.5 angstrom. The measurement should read 31.3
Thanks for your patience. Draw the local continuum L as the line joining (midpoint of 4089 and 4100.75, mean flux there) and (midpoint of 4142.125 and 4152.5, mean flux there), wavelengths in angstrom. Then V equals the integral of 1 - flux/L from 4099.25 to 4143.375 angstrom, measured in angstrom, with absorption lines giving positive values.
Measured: -0.2 angstrom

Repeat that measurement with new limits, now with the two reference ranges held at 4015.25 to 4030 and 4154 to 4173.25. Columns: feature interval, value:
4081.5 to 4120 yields 1.75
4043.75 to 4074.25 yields 2.46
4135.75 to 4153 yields -0.41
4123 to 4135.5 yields 0.05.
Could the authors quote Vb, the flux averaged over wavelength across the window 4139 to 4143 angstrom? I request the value 35.3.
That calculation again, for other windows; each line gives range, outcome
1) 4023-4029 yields 32.5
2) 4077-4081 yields 30.9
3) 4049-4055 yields 31.8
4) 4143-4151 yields 34.6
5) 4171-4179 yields 32.7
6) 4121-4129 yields 33.7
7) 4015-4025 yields 33.9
